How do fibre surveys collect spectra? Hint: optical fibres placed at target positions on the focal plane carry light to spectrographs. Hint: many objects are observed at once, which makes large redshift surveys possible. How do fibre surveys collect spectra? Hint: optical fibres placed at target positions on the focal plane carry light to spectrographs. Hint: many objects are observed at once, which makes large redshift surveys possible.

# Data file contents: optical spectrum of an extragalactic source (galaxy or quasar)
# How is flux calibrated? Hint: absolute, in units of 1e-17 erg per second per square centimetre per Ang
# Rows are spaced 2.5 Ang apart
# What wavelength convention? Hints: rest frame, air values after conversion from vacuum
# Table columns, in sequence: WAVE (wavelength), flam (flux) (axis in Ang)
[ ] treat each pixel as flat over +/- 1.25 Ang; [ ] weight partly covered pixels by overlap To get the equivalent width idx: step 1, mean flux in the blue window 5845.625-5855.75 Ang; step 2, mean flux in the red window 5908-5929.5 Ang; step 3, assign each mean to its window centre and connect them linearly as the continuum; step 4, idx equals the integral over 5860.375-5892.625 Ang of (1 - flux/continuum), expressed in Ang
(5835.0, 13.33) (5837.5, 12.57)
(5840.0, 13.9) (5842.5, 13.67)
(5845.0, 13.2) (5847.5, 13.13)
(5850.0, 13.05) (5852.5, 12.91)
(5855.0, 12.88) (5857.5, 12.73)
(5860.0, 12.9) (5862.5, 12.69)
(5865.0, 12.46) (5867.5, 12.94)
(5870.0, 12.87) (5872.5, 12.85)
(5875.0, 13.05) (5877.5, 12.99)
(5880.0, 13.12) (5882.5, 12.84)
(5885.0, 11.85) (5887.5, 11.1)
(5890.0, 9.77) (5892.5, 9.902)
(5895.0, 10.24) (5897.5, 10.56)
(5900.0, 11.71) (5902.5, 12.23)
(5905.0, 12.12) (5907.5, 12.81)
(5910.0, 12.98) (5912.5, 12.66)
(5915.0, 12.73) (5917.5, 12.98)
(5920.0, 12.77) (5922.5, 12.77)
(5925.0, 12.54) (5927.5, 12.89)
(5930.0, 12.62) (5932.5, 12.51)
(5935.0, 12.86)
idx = 1.6 Ang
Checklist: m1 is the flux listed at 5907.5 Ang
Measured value 12.81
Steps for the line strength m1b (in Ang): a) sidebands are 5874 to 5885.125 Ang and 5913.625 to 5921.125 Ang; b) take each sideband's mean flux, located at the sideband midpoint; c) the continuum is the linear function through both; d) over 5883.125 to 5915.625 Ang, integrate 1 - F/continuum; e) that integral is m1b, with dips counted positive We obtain 3.2 Ang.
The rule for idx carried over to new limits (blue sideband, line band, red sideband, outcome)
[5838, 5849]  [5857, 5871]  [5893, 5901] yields -0.44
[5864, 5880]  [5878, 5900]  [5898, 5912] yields 2.31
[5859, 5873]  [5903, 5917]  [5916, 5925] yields 0.15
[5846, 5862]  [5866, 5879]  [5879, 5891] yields -0.76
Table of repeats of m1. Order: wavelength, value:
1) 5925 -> 12.54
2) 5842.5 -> 13.67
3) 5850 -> 13.05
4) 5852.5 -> 12.91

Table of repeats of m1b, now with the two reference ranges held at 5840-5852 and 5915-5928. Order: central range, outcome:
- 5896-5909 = 1.0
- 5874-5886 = 0.3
